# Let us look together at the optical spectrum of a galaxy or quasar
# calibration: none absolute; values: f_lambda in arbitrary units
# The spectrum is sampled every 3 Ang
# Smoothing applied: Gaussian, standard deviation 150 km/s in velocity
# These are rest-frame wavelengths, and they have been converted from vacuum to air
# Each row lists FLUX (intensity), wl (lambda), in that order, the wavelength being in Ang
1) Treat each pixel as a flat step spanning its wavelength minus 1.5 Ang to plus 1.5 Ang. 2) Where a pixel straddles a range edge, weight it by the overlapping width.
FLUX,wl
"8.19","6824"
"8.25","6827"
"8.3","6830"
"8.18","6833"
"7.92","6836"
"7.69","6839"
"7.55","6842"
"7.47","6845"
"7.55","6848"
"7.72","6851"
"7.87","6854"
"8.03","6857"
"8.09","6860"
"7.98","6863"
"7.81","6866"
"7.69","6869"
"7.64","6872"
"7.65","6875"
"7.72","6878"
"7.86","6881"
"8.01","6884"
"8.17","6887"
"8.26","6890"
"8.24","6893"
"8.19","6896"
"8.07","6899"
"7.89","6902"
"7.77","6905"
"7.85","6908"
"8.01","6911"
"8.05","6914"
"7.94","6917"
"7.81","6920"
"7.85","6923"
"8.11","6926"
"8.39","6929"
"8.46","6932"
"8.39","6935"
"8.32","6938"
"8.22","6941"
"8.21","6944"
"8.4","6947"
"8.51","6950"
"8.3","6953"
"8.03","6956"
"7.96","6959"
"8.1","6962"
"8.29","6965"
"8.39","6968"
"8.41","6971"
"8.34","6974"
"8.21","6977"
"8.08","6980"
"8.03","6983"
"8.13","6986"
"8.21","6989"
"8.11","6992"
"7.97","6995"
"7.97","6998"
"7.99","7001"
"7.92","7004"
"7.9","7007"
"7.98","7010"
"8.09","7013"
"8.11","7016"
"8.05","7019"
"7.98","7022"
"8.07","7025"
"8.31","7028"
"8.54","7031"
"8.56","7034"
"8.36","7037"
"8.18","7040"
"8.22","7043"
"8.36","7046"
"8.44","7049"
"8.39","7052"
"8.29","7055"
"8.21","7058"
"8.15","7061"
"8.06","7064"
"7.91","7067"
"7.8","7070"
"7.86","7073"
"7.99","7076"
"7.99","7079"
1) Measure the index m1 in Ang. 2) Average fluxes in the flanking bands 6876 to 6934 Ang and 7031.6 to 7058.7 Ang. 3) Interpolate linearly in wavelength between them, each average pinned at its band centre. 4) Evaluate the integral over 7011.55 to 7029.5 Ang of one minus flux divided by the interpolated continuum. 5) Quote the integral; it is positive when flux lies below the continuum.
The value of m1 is 0.4 Ang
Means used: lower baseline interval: 8.03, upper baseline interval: 8.34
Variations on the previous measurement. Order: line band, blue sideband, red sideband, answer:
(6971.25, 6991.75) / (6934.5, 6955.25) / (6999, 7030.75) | 0.0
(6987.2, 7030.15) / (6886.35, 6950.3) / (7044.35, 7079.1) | 0.4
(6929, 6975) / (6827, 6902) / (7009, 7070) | -1.3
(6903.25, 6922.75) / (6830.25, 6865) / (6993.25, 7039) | 0.1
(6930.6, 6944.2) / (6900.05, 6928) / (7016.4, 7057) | -0.6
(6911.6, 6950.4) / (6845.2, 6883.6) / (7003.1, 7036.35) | -1.2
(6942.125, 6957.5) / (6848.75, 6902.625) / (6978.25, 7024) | -0.6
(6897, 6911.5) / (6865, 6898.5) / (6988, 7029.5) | 0.1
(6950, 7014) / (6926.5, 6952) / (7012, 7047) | 1.3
